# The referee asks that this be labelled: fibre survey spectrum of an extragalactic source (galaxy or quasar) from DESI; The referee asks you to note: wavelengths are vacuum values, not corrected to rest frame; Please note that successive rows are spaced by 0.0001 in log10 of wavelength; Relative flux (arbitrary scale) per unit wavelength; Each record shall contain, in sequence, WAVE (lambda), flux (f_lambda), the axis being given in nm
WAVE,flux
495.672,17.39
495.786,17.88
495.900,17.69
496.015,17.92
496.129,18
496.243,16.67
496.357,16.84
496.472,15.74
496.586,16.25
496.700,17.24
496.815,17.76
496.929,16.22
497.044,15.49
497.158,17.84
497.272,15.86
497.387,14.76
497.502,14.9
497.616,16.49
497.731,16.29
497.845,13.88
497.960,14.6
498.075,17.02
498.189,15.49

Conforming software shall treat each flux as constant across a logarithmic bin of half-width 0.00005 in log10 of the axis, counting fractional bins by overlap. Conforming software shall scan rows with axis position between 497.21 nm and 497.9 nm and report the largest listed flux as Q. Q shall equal 16.49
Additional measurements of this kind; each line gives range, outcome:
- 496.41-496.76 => 17.24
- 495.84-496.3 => 18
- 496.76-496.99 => 17.76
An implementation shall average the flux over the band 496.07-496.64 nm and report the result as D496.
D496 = 16.7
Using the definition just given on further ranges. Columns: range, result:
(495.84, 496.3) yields 17.6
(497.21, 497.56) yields 15.2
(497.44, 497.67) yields 15.7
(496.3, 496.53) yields 16.3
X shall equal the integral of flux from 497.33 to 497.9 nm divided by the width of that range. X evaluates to 15.3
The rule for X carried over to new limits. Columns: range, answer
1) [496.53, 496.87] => 17.1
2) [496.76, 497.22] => 16.8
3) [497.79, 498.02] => 14.2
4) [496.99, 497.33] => 16.4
